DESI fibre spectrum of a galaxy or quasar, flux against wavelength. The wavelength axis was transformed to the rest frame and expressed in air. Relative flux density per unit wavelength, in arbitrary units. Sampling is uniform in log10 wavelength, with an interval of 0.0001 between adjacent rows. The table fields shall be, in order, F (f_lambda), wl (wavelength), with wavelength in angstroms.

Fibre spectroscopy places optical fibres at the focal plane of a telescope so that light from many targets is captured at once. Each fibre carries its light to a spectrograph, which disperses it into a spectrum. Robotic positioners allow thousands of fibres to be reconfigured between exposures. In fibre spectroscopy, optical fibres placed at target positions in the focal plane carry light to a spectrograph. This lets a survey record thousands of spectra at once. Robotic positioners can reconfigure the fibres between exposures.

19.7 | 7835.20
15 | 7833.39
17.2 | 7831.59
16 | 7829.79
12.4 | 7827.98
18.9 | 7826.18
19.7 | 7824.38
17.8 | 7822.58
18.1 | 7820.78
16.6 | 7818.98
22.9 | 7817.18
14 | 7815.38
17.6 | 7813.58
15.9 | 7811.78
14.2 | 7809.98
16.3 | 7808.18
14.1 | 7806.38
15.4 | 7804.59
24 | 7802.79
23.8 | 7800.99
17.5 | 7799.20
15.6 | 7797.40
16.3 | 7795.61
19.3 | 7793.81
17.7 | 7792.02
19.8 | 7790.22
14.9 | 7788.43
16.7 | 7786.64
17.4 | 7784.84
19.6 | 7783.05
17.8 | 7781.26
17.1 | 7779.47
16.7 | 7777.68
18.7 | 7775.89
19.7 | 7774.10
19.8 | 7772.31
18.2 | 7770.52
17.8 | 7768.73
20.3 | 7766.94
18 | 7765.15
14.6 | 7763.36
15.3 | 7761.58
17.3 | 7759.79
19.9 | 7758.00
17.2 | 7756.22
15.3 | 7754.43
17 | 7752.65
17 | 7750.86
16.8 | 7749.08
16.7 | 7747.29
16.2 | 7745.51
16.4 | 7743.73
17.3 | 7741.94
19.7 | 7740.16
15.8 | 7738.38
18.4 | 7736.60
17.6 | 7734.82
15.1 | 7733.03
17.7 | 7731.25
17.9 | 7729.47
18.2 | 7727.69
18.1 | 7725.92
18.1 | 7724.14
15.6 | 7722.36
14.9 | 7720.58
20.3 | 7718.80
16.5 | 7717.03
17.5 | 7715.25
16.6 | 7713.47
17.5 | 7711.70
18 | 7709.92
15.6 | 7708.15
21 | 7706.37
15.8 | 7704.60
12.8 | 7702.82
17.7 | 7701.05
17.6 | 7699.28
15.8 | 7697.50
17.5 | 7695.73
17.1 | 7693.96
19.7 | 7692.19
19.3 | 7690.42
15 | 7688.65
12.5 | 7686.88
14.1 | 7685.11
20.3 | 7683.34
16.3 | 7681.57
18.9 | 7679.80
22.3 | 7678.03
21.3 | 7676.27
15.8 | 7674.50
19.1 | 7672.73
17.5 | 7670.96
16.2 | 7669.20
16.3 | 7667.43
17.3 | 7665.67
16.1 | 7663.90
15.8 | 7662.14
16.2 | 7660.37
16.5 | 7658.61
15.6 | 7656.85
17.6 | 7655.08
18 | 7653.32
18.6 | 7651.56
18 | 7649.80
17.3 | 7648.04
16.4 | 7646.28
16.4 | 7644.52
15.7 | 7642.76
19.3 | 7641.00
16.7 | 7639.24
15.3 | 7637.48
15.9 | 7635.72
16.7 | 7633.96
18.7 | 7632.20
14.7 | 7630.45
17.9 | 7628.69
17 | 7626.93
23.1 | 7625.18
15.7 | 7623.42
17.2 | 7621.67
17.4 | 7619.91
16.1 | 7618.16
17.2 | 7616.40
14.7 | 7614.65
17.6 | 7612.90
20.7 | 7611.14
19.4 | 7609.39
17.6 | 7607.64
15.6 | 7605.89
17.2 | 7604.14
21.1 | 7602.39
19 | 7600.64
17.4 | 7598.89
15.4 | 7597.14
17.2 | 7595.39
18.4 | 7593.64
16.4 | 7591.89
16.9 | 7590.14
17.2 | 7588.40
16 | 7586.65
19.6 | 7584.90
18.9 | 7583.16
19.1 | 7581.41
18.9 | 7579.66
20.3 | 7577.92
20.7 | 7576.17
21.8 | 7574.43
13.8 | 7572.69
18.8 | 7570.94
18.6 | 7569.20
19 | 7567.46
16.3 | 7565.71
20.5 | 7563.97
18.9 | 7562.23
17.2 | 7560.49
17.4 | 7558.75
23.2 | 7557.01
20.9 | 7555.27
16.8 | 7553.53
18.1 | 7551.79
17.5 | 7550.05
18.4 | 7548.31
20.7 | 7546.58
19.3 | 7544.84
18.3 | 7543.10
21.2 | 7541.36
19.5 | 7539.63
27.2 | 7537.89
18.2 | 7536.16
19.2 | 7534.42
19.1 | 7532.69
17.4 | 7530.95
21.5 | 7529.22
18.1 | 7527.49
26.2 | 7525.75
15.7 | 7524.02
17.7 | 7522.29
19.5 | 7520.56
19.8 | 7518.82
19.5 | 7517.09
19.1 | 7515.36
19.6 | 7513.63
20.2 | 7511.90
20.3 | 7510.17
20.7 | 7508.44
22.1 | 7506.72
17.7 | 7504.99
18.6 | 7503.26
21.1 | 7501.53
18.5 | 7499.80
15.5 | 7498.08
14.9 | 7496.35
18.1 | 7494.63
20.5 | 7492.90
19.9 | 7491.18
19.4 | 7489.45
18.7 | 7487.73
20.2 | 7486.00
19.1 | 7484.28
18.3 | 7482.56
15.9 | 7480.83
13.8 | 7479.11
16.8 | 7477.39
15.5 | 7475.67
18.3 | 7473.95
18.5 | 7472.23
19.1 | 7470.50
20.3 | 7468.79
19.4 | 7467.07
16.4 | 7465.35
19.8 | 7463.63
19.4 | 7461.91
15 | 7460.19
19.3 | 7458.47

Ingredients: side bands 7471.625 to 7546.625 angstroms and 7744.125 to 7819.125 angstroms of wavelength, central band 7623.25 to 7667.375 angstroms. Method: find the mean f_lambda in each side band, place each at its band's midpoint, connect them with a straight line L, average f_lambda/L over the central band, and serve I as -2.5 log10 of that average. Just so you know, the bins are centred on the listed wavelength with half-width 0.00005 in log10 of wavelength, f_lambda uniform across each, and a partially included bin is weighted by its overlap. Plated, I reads 0.08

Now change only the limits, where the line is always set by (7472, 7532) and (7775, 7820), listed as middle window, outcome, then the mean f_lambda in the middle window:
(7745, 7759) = 0.046 mag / 17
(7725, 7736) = 0.025 mag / 17.5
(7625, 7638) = 0.067 mag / 17.2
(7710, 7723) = 0.053 mag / 17.1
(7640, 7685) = 0.039 mag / 17.5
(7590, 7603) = 0.042 mag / 17.7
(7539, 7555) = -0.020 mag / 18.9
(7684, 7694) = 0.109 mag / 16.3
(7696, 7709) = 0.083 mag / 16.7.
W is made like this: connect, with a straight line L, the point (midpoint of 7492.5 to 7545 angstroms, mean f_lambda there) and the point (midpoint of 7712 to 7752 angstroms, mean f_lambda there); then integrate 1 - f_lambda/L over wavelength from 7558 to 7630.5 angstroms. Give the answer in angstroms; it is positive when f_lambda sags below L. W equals 2.7 angstroms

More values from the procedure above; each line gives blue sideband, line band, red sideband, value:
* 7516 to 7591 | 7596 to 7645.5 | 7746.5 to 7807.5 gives 3.54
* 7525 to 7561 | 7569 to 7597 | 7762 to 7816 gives 1.77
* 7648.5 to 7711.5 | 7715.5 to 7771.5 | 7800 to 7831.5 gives 0.29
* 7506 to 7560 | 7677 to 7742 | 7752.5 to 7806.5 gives 3.92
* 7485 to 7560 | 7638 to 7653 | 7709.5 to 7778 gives 0.85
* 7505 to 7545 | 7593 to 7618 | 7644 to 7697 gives 1.06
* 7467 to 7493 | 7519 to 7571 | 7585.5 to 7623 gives -4.50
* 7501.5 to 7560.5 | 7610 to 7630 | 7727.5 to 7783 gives 1.21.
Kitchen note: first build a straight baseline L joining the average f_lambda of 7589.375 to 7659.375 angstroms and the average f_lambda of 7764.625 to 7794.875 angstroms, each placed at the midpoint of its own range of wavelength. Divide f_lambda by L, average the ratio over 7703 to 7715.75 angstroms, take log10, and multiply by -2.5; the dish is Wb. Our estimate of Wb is 0.04 mag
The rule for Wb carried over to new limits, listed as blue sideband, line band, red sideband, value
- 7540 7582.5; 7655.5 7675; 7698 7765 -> 0.08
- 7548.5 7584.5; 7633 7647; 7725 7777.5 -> 0.11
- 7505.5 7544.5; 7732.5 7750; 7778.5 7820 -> 0.07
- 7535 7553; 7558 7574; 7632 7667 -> 0.07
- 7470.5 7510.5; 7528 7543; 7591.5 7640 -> -0.13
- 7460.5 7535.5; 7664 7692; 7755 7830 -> 0.04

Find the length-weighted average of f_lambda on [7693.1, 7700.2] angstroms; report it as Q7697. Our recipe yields 17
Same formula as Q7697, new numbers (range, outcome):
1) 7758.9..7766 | 16.3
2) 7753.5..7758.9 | 17.5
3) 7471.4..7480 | 16.6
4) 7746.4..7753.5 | 16.9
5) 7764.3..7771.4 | 18.6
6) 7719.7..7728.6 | 17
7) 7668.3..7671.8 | 16.8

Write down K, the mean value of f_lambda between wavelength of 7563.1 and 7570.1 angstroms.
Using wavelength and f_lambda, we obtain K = 18.6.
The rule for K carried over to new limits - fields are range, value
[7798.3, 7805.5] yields 20.2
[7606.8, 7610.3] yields 18.6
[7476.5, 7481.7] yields 15.5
